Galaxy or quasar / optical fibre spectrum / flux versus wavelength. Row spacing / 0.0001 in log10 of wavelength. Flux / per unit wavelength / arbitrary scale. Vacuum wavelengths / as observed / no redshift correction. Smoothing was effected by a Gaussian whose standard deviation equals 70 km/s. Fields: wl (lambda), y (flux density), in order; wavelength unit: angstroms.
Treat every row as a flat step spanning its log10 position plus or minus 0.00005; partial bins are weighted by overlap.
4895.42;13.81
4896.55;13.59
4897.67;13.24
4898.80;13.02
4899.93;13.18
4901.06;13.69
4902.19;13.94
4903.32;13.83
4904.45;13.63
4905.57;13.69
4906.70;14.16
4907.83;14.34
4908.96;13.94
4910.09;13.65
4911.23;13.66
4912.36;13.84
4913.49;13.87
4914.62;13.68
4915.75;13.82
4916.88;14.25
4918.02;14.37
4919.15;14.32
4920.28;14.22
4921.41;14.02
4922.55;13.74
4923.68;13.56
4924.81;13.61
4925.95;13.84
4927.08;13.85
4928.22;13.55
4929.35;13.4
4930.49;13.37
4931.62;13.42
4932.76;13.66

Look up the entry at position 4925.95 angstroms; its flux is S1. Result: 13.84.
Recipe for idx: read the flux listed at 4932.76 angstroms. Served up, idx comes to 13.66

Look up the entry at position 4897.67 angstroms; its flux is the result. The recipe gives 13.24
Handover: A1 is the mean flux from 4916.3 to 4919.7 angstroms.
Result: 14.3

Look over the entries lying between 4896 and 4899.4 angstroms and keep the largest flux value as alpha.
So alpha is 13.59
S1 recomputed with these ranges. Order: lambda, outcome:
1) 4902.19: 13.94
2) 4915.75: 13.82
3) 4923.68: 13.56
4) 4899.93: 13.18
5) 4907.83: 14.34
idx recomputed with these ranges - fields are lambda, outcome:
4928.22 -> 13.55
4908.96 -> 13.94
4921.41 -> 14.02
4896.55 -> 13.59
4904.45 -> 13.63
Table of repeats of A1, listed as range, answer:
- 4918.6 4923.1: 14.1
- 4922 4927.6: 13.7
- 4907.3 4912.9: 13.9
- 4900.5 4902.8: 13.8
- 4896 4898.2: 13.5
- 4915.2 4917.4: 14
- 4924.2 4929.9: 13.7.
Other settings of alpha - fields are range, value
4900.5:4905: 13.94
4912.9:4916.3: 13.87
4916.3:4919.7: 14.37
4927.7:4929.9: 13.55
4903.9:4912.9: 14.34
